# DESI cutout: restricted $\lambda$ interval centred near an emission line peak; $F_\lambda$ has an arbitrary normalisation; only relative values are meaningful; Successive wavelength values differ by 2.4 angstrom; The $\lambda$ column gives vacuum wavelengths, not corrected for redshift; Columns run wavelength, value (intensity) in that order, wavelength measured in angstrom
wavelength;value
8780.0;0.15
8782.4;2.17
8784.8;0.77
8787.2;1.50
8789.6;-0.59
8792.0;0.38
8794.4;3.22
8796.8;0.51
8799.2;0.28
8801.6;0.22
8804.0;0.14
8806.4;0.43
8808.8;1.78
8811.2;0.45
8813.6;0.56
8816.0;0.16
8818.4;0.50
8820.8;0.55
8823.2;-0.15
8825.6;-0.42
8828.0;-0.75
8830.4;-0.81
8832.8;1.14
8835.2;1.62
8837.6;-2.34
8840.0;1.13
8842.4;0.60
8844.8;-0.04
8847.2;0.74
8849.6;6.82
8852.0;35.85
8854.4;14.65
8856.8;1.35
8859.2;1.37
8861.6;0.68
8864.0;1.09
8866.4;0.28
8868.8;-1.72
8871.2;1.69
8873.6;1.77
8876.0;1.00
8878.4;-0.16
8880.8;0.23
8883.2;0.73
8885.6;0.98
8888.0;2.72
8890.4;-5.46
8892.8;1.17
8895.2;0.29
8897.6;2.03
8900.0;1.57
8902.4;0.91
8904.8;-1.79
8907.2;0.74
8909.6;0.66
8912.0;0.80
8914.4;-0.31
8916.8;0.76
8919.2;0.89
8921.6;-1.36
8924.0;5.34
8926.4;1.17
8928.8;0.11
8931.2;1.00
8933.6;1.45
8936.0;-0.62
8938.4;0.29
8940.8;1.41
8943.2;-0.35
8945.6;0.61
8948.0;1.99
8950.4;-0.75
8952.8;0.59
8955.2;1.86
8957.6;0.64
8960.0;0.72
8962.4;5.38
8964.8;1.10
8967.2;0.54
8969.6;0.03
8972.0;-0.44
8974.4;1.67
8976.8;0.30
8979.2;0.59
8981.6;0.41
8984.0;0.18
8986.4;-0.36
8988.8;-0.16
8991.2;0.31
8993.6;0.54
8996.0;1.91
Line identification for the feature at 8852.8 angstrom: [O III] 5007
